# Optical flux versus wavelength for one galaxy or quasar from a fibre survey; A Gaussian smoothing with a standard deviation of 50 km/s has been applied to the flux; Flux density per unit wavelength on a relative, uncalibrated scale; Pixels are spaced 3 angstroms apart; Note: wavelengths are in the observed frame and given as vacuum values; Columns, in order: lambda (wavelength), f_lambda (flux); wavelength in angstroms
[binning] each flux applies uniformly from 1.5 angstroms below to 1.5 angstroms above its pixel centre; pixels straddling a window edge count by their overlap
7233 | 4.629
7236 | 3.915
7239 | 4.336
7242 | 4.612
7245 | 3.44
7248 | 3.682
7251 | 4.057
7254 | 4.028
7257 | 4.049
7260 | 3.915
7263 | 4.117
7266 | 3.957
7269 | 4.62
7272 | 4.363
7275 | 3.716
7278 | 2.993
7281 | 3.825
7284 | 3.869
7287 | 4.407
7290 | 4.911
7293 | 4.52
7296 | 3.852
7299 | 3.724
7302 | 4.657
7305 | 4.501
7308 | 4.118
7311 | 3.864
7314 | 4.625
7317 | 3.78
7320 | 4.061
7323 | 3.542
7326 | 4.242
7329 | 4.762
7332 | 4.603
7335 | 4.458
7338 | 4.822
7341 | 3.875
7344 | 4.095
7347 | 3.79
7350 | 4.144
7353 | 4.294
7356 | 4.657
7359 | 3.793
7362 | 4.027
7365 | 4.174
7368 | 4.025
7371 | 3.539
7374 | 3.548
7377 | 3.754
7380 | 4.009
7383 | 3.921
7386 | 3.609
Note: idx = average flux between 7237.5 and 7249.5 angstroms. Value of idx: 4.02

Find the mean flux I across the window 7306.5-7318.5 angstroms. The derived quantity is 4.1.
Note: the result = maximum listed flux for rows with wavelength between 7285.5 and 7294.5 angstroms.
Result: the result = 4.911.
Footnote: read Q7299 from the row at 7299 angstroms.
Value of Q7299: 3.724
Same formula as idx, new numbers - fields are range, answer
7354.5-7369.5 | 4.14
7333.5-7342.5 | 4.39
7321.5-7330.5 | 4.18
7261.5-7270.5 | 4.23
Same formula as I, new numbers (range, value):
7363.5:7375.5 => 3.82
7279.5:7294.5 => 4.31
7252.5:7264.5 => 4.03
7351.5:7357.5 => 4.48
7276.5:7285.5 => 3.56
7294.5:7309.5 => 4.17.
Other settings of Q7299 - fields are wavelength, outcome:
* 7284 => 3.869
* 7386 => 3.609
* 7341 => 3.875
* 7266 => 3.957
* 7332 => 4.603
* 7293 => 4.52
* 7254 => 4.028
